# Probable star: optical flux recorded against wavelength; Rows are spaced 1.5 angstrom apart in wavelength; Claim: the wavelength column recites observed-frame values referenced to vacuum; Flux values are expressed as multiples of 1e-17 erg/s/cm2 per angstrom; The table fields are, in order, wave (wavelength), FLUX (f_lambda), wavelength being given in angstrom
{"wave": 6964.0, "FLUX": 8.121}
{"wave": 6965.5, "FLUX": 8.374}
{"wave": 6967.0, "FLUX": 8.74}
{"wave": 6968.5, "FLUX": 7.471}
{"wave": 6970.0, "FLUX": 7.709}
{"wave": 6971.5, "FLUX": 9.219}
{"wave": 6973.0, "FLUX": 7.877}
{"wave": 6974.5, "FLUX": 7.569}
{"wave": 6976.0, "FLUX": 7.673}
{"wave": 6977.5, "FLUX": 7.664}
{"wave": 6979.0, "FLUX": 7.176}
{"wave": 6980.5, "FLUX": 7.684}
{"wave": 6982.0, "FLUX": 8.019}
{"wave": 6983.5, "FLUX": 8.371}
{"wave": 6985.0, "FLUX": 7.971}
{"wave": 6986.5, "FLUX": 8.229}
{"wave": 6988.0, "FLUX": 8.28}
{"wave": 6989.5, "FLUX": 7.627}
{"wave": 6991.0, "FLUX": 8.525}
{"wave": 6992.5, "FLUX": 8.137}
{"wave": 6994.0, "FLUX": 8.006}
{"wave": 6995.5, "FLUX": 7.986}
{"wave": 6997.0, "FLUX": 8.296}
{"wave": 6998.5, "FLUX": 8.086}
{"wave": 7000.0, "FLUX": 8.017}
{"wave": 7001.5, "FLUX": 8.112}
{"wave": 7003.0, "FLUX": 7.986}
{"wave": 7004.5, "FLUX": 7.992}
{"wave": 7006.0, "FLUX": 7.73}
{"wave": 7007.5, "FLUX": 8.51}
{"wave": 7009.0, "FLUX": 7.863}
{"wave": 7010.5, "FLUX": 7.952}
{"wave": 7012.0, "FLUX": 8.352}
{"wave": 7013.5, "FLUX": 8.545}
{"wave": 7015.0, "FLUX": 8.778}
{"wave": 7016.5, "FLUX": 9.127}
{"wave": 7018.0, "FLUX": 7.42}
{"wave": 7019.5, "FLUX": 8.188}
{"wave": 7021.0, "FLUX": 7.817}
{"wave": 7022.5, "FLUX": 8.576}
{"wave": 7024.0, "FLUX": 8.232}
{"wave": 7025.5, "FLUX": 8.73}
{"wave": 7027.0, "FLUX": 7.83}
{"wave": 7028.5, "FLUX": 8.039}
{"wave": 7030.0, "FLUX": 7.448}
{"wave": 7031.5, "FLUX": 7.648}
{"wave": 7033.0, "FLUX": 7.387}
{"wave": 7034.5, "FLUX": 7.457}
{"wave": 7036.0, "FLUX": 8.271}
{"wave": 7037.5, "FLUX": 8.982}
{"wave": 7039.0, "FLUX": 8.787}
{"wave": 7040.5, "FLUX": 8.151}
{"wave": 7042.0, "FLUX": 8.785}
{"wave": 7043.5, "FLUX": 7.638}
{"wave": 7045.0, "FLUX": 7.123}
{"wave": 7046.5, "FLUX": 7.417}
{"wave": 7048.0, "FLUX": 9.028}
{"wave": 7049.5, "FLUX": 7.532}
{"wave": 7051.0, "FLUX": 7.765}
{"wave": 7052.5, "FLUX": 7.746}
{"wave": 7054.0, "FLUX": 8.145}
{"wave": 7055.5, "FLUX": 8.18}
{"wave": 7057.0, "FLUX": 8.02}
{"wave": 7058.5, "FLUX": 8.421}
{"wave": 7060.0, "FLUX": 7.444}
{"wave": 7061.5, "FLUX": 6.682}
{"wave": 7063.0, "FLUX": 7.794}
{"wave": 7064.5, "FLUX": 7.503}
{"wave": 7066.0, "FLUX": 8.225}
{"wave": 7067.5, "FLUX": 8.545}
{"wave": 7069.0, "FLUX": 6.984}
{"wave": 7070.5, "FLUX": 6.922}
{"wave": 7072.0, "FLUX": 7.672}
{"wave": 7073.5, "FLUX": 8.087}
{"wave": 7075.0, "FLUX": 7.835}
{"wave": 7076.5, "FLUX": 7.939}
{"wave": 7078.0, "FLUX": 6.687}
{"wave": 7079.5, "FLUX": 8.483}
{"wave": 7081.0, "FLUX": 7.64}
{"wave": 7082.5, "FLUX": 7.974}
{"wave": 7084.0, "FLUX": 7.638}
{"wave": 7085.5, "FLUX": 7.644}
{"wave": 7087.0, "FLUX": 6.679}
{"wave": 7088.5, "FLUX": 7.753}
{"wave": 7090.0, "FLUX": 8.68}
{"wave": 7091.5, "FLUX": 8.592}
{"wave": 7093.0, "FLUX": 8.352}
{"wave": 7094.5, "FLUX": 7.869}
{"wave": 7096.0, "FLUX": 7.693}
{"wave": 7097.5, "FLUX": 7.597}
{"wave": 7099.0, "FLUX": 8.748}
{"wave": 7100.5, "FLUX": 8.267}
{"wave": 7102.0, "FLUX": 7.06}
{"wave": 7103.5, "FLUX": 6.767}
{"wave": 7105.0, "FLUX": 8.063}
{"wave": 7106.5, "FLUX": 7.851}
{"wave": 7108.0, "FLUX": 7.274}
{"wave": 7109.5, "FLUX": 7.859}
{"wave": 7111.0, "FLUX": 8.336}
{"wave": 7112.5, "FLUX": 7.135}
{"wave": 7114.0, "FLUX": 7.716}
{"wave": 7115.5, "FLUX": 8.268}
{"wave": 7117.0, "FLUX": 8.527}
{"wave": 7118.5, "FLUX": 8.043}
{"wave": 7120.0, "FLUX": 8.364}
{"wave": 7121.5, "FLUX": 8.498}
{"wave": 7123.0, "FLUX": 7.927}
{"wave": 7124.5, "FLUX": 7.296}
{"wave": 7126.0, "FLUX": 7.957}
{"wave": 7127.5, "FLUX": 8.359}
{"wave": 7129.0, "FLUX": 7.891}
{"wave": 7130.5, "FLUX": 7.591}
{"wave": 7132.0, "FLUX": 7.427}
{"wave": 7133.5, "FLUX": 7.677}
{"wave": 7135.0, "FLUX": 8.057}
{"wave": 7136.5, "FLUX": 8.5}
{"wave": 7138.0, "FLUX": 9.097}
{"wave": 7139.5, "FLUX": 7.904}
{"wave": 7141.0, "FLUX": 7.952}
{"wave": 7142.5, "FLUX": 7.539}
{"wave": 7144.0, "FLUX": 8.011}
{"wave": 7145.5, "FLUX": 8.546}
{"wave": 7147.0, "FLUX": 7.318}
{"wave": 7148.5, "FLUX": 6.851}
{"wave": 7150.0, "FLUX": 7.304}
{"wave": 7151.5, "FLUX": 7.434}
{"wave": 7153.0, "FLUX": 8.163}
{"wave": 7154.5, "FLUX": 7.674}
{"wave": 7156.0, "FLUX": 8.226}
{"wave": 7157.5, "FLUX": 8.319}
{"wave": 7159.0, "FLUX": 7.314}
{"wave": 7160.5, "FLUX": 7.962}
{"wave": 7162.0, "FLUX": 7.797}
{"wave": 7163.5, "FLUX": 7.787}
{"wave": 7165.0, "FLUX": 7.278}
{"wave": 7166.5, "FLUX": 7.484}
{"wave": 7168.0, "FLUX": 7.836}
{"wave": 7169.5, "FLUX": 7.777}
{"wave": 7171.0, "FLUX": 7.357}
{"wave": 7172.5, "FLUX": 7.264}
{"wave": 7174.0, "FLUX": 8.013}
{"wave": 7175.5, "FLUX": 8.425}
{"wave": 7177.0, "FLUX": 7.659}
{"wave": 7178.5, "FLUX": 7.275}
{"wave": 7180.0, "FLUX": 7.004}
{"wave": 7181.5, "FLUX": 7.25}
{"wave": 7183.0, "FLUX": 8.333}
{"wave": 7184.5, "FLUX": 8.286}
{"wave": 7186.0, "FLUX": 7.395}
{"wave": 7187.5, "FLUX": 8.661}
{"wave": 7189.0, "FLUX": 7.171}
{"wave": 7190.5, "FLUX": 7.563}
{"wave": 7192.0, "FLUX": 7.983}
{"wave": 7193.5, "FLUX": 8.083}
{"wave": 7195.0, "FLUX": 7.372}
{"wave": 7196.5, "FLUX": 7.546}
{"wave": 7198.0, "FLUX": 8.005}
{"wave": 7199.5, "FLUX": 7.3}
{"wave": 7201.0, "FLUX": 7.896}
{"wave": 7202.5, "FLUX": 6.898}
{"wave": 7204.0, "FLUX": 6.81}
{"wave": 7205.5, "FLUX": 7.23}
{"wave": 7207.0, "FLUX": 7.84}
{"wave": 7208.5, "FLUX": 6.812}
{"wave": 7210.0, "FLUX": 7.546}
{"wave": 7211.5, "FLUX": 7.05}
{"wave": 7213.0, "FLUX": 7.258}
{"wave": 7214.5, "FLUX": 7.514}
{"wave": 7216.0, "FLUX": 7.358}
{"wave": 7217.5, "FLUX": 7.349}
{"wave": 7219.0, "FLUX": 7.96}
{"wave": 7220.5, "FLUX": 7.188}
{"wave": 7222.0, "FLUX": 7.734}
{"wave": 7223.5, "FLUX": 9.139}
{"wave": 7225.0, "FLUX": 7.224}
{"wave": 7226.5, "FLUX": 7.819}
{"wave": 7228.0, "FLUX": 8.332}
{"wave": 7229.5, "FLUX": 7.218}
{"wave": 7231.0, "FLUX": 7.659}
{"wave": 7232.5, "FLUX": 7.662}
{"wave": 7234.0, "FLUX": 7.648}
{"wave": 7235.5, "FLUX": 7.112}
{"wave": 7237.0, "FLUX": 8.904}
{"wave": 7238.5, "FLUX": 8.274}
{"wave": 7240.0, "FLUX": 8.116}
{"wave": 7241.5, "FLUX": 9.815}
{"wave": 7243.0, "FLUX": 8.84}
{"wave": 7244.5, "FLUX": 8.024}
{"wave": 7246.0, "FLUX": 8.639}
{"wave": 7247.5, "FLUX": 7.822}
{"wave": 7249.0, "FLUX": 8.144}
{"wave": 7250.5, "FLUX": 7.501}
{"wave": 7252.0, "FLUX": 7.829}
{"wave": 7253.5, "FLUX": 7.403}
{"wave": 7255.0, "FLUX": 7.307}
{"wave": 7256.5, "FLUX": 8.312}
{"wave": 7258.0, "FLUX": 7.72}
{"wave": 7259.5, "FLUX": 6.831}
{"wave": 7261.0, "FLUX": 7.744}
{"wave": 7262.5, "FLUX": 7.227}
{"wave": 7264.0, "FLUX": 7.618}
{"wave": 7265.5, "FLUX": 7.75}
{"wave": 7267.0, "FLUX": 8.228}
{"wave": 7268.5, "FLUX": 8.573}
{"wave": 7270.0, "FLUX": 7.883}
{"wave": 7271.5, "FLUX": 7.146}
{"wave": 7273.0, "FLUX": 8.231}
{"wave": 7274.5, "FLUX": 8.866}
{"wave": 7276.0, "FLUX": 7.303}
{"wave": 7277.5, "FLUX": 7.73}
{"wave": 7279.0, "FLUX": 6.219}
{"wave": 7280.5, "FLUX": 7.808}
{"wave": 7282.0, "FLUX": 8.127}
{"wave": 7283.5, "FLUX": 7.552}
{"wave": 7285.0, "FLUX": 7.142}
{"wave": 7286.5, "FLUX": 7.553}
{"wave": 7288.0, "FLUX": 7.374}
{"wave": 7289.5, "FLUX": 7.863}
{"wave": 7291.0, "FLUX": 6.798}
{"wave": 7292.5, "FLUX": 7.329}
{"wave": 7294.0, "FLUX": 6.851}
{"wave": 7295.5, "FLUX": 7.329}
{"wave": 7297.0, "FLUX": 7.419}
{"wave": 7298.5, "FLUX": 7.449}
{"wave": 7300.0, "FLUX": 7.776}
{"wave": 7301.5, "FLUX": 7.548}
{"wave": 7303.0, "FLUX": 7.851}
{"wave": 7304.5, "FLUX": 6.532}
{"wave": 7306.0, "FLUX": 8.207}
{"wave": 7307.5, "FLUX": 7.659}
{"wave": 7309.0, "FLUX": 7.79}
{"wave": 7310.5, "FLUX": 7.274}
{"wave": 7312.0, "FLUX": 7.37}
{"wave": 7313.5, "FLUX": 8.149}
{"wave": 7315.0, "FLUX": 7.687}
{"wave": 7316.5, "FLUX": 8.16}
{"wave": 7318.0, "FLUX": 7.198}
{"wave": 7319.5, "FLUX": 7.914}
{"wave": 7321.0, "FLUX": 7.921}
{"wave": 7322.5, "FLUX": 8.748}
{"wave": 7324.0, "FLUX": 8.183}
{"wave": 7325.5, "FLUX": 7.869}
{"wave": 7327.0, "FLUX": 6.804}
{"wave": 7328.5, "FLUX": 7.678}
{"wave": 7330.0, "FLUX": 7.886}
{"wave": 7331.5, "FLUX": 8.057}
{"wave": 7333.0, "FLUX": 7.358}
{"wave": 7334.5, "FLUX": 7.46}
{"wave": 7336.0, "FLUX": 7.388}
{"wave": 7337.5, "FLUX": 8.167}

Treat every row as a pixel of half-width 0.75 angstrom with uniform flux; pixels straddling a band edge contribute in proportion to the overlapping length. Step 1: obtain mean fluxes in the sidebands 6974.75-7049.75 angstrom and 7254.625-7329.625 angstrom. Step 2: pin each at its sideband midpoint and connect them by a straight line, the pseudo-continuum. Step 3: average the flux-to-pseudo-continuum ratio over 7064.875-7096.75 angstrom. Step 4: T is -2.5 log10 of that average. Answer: 0.022 mag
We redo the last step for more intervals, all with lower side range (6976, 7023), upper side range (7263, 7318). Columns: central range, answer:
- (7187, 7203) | 0.01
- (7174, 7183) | 0.02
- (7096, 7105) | 0.03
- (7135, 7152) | 0.00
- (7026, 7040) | 0.00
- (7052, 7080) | 0.03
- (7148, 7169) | 0.02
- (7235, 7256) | -0.06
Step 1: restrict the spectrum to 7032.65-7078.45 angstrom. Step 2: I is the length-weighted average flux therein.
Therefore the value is 7.86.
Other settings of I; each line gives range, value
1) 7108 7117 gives 7.87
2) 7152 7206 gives 7.68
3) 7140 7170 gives 7.73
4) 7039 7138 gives 7.87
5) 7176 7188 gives 7.73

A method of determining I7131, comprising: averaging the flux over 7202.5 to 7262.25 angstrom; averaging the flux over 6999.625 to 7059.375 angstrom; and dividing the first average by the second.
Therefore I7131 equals 0.96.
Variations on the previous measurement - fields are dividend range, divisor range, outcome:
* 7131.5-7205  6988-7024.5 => 0.95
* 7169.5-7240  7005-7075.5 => 0.96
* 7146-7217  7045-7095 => 0.97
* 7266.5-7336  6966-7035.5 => 0.95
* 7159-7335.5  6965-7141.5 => 0.97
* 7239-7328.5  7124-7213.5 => 1.00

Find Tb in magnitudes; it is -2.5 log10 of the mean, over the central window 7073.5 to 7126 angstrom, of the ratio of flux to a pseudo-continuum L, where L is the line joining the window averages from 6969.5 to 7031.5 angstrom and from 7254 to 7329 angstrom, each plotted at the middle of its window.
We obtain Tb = 0.01 mag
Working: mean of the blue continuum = 8.08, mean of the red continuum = 7.63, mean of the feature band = 7.86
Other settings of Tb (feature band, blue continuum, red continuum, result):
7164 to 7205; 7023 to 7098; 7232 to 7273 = 0.04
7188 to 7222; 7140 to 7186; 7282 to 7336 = 0.03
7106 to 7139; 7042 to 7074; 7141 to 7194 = -0.03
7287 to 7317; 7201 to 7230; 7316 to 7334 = 0.03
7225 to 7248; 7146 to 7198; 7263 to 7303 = -0.06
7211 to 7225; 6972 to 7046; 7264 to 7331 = 0.02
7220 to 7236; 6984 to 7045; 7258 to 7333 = 0.00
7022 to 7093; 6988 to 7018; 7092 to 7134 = 0.02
